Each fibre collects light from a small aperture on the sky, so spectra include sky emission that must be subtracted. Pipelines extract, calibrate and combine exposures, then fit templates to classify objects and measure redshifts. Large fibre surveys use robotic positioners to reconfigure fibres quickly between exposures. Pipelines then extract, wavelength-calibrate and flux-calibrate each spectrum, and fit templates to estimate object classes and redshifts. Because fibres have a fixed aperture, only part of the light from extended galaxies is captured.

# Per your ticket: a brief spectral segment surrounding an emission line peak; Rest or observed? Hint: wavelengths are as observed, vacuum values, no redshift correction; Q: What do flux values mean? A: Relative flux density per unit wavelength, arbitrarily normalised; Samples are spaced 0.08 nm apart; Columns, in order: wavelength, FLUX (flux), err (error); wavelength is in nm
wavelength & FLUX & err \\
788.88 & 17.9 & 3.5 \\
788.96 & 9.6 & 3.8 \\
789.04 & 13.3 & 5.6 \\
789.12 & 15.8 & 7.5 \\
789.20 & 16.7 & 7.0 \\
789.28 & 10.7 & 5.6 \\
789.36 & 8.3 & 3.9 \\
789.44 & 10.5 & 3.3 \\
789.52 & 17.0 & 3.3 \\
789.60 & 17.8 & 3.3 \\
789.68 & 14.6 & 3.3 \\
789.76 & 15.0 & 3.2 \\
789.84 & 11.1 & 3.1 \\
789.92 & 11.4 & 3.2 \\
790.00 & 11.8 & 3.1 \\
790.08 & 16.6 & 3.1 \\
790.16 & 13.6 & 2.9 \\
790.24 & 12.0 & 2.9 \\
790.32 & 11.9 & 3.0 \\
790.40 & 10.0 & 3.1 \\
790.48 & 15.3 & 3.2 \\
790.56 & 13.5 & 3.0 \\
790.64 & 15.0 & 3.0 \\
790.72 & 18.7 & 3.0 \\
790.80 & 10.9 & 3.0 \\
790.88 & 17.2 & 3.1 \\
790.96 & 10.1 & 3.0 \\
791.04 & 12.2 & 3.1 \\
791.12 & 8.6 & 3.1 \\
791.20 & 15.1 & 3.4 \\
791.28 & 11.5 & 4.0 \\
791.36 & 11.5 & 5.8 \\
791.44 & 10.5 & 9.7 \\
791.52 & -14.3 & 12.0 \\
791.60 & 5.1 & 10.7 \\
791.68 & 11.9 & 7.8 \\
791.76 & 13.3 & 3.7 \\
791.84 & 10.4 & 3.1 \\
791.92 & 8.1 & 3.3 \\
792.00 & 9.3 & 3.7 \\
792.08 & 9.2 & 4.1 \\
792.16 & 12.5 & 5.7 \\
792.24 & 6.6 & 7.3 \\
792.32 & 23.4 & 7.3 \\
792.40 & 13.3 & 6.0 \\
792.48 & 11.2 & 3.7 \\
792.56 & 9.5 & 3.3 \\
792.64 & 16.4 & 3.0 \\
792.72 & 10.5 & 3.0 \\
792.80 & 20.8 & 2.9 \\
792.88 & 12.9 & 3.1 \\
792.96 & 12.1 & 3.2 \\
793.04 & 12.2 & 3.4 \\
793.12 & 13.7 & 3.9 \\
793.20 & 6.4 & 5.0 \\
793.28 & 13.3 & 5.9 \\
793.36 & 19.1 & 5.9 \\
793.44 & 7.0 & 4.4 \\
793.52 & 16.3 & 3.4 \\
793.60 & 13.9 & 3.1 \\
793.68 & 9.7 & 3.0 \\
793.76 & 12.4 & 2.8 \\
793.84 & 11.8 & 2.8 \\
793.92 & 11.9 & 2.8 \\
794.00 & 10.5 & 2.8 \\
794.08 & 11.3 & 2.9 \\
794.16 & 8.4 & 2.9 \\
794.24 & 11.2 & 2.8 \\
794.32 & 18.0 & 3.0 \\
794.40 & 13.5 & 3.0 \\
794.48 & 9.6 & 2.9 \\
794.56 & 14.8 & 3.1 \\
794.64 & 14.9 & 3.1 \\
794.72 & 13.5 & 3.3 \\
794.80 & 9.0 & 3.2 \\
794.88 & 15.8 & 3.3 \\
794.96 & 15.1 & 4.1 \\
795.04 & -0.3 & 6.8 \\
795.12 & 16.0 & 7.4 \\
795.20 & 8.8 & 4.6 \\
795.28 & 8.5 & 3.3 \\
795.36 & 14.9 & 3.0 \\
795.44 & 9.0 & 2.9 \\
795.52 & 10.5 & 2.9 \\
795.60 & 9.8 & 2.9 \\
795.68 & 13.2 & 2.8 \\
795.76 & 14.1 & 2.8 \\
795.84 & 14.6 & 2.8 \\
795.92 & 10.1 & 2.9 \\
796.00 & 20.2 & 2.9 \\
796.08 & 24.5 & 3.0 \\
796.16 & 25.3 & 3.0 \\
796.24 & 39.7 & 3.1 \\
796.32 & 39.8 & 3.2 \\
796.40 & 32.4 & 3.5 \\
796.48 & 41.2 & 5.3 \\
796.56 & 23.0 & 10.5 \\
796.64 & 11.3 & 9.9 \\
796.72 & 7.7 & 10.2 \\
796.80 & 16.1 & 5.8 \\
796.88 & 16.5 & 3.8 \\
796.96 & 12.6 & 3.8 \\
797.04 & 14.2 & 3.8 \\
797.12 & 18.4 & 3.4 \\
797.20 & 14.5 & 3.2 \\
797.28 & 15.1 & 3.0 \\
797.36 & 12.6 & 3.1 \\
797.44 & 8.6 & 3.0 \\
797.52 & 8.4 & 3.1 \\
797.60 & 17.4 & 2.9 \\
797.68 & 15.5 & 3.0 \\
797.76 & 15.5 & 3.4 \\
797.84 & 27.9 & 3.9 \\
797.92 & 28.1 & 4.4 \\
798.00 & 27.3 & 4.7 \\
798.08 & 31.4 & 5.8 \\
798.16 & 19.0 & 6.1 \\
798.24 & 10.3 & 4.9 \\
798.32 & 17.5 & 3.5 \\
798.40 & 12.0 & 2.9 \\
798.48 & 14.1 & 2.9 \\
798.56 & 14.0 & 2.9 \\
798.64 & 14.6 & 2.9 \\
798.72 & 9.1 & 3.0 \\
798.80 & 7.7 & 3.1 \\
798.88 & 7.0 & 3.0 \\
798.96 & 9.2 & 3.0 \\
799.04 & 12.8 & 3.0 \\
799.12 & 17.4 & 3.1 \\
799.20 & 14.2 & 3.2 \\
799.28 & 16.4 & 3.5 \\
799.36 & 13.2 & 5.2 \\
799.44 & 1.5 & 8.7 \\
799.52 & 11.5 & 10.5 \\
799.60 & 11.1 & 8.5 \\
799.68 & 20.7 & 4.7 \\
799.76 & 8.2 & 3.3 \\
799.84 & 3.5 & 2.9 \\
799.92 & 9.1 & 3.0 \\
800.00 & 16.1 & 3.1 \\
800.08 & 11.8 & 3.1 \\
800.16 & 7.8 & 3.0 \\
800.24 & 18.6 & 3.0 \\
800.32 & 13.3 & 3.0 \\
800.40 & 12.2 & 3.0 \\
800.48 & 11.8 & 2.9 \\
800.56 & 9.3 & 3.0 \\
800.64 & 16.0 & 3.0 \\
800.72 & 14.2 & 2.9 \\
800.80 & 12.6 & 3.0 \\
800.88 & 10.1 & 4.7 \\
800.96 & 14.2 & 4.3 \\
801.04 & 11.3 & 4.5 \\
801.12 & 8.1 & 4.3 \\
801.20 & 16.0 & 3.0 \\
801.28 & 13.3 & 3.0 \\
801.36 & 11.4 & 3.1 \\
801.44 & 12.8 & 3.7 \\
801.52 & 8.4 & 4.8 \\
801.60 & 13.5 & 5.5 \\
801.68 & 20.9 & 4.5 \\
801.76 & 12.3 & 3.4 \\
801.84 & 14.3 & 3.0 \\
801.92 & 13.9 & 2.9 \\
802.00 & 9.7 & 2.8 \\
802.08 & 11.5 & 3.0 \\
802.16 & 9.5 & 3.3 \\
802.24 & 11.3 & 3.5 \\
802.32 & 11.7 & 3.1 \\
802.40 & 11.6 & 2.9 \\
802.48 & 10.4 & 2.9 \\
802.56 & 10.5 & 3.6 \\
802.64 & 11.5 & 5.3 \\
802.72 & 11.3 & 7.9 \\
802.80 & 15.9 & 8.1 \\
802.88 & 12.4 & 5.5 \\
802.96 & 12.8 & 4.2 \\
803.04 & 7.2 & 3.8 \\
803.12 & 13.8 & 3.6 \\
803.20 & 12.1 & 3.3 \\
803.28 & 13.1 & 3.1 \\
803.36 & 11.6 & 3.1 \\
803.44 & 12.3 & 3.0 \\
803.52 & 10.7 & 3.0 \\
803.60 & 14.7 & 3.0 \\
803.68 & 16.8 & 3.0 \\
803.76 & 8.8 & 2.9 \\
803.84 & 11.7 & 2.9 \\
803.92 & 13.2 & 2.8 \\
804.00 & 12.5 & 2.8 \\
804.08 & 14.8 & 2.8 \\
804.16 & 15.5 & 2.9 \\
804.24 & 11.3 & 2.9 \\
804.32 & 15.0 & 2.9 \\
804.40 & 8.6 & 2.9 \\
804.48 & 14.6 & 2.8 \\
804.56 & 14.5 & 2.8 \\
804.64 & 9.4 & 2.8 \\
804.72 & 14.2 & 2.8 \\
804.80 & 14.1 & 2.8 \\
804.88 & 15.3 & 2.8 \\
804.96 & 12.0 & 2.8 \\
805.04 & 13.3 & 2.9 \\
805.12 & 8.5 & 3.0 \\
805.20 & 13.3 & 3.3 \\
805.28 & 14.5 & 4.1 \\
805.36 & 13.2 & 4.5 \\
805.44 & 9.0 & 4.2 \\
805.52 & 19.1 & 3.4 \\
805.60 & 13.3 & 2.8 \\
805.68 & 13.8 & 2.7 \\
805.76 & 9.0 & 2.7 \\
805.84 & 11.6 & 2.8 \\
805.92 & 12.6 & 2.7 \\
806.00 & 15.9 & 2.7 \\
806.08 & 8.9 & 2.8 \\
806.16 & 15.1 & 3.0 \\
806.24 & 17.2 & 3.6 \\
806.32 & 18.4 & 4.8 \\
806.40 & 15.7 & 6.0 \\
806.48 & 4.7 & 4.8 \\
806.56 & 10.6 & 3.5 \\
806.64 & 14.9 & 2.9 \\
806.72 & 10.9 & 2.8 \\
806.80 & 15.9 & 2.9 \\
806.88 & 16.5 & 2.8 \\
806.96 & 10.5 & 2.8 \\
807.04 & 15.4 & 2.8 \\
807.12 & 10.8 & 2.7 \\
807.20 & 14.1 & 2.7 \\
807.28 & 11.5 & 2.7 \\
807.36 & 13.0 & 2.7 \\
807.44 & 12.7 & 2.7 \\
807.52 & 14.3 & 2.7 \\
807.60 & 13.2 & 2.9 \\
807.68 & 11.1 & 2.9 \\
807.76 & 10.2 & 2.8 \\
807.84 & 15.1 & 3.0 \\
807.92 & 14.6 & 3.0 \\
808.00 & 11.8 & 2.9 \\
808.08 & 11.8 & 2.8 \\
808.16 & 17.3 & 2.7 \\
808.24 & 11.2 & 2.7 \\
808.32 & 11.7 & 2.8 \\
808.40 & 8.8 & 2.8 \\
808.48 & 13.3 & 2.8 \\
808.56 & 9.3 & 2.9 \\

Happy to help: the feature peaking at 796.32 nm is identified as [S II]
